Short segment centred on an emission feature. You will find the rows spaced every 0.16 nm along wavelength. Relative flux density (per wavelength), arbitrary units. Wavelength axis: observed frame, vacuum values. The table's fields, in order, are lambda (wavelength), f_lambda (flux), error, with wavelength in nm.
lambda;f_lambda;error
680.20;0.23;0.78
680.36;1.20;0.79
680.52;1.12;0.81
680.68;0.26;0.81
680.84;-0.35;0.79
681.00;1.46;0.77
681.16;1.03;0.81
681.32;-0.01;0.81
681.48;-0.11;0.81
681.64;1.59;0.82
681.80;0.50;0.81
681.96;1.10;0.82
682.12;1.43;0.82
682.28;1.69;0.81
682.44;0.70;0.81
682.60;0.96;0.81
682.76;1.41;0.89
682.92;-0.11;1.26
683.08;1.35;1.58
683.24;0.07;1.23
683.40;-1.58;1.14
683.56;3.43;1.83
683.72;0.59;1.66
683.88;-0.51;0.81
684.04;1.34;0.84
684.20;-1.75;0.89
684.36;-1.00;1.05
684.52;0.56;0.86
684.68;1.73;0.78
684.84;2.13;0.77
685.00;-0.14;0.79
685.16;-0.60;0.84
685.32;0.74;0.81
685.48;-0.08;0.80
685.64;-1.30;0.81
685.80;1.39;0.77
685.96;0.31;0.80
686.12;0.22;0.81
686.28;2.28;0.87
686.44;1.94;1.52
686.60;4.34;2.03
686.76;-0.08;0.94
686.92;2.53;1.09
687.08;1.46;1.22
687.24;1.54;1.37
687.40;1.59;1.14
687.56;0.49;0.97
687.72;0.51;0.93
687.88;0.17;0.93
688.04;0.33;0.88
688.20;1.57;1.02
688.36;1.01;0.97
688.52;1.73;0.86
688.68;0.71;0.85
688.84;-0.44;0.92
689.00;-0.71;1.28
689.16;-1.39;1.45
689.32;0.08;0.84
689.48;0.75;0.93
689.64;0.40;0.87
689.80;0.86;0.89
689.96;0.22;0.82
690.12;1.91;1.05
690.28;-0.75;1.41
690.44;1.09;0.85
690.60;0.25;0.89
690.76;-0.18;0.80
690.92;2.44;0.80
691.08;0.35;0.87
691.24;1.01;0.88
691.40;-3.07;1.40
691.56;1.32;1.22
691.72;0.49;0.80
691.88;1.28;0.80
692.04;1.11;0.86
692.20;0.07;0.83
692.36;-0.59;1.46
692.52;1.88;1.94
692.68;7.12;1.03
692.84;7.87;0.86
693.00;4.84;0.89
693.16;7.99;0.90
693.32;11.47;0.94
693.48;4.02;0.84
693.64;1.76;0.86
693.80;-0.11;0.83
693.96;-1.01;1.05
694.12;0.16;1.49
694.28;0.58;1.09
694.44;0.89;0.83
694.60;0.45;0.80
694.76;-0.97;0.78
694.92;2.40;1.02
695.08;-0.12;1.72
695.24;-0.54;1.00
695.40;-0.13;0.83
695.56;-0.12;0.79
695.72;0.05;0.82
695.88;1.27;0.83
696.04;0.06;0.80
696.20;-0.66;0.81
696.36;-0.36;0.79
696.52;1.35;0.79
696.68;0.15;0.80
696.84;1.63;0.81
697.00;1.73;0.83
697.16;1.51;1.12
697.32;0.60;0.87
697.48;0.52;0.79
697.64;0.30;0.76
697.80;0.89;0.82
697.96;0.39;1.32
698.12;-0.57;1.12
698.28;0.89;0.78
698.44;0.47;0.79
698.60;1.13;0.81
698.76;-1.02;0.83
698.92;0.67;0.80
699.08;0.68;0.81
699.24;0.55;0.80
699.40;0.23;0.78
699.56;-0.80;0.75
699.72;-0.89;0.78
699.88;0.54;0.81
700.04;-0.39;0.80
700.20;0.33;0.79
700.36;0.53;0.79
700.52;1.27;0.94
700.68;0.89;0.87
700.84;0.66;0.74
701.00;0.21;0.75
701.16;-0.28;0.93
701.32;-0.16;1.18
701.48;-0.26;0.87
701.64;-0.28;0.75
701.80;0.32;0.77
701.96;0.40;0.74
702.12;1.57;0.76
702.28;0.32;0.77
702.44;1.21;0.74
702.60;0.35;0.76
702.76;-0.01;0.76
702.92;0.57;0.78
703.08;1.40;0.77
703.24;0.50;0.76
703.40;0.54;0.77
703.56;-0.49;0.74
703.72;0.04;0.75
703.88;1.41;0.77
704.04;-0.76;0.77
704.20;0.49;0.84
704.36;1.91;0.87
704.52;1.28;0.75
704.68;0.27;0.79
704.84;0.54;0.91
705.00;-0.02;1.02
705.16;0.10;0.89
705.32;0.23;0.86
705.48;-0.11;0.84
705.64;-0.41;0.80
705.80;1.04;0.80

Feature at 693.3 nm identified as [O II] 3727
